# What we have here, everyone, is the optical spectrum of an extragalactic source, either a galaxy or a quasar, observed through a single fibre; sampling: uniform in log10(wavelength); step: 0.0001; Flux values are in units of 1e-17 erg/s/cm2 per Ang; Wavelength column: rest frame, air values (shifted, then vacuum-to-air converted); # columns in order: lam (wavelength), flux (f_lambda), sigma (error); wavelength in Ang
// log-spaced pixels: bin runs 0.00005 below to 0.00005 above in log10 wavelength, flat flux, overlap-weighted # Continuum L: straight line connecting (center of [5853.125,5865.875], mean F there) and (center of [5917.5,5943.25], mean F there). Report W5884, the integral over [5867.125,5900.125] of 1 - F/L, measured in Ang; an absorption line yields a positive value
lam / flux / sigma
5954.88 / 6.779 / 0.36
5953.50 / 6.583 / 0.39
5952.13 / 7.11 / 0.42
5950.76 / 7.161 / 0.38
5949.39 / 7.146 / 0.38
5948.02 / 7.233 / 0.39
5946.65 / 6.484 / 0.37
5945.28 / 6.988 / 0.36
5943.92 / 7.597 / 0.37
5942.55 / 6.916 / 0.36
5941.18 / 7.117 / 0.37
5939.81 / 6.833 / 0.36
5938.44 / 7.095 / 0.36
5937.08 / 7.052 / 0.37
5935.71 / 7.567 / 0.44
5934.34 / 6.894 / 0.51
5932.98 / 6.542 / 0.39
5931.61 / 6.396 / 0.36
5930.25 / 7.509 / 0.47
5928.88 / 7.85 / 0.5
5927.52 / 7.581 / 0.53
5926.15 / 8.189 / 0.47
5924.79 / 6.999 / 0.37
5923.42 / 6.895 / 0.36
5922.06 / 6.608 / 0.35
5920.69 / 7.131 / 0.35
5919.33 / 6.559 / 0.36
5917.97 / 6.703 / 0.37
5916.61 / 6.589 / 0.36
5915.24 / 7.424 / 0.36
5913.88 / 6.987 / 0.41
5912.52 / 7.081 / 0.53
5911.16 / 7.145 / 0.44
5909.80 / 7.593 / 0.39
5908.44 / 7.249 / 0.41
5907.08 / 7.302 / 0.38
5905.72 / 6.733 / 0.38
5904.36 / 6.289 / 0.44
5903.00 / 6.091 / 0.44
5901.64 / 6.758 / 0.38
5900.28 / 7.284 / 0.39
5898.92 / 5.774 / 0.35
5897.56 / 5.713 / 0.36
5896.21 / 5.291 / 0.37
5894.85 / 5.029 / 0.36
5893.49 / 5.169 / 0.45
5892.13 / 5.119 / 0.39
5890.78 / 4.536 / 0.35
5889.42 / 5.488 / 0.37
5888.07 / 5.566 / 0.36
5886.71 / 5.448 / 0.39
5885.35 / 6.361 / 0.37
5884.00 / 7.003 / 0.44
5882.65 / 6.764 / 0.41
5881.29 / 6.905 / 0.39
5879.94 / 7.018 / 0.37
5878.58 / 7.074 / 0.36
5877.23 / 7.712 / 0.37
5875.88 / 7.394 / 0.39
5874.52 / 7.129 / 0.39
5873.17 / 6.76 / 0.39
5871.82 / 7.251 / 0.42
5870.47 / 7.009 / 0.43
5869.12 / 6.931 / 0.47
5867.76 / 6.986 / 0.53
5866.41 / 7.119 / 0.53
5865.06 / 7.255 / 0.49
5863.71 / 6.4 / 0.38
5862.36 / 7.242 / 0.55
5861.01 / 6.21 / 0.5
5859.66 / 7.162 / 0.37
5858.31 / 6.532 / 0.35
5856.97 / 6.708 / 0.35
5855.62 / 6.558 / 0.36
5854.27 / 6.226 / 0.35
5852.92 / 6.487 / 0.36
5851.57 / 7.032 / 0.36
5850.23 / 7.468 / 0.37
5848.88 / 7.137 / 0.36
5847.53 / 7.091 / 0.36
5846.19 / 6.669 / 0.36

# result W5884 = 2.4 Ang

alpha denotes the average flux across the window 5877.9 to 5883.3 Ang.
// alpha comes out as 6.94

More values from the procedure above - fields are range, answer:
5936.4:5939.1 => 7.09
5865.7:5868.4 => 7.06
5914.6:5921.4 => 6.87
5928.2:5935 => 7.04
